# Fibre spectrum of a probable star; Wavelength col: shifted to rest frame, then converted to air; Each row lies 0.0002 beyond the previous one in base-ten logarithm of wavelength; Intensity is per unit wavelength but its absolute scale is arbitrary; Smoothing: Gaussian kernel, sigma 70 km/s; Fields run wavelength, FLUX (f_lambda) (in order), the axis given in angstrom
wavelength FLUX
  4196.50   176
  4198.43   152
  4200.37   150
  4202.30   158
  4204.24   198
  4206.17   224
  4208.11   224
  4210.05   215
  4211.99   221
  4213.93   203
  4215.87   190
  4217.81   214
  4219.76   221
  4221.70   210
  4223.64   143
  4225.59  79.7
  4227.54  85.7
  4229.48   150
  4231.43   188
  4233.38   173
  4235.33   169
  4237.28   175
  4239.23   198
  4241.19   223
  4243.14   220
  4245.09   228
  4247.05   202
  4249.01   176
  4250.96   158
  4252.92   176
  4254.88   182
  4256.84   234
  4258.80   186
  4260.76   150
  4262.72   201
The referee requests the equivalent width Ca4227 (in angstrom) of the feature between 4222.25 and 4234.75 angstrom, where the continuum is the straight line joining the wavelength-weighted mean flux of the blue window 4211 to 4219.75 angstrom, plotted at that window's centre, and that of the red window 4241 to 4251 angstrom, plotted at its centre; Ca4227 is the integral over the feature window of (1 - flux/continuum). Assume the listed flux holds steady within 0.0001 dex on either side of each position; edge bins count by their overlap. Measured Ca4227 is 4.0 angstrom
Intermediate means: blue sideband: 208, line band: 140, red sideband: 204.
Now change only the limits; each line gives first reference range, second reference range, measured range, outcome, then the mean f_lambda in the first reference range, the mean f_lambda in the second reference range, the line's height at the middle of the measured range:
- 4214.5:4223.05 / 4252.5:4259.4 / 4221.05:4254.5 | 4.51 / 206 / 196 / 201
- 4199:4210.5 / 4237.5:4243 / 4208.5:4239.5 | 3.46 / 192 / 207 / 200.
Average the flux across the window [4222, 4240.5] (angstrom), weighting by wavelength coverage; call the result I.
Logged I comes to 155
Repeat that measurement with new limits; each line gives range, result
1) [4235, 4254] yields 193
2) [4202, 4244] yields 186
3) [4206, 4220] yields 213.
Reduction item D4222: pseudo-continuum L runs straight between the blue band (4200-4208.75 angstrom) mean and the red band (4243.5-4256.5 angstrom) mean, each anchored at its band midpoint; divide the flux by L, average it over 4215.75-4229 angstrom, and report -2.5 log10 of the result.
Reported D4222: 0.190 mag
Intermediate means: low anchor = 192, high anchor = 191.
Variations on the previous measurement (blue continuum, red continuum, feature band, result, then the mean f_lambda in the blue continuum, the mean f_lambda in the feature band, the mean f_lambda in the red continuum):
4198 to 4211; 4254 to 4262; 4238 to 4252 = -0.062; 190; 200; 189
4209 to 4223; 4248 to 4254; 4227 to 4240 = 0.149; 209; 165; 170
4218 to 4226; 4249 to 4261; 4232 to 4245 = -0.098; 174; 195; 183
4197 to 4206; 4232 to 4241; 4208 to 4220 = -0.204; 170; 211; 183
